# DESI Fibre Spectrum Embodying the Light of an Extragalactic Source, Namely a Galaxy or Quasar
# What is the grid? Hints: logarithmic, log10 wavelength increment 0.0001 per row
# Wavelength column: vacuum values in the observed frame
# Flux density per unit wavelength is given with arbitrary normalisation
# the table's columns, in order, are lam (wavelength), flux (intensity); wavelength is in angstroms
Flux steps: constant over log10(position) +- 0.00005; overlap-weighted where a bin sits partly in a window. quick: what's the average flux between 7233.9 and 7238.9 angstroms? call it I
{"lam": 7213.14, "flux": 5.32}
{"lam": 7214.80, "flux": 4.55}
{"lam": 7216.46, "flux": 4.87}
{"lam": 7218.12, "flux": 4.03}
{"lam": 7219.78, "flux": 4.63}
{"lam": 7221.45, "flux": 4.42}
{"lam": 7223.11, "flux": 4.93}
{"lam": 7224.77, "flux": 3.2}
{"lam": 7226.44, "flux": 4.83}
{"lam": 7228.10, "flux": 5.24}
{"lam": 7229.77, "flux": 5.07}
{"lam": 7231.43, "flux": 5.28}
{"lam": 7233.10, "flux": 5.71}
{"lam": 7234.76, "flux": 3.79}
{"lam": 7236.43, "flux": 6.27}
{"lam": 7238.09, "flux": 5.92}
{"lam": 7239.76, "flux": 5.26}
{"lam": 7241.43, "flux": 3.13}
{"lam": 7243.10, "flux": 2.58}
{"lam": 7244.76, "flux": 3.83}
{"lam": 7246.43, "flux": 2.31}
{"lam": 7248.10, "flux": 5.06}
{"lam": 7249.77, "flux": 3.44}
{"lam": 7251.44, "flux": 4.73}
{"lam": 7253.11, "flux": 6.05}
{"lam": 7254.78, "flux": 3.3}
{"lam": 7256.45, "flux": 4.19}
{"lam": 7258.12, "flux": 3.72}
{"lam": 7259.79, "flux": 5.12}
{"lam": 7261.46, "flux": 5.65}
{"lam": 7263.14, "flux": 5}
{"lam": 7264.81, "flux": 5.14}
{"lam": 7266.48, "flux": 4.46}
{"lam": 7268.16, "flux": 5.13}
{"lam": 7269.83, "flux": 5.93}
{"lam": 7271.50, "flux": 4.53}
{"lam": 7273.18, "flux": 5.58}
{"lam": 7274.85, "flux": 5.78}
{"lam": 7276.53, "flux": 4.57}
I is 5.34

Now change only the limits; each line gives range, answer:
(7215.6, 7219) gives 4.46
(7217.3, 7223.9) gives 4.5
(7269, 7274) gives 5.34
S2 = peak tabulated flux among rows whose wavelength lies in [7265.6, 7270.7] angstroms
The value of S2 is 5.93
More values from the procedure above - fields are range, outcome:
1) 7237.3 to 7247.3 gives 5.92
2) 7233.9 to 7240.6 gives 6.27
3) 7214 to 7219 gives 4.87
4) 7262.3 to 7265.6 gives 5.14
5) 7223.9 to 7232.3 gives 5.28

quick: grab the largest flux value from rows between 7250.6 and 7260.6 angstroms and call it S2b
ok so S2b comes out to 6.05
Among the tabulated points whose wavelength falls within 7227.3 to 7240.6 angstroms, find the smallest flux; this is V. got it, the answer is 3.79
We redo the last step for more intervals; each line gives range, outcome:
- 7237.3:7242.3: 3.13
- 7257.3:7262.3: 3.72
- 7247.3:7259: 3.3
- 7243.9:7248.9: 2.31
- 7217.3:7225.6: 3.2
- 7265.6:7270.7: 4.46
